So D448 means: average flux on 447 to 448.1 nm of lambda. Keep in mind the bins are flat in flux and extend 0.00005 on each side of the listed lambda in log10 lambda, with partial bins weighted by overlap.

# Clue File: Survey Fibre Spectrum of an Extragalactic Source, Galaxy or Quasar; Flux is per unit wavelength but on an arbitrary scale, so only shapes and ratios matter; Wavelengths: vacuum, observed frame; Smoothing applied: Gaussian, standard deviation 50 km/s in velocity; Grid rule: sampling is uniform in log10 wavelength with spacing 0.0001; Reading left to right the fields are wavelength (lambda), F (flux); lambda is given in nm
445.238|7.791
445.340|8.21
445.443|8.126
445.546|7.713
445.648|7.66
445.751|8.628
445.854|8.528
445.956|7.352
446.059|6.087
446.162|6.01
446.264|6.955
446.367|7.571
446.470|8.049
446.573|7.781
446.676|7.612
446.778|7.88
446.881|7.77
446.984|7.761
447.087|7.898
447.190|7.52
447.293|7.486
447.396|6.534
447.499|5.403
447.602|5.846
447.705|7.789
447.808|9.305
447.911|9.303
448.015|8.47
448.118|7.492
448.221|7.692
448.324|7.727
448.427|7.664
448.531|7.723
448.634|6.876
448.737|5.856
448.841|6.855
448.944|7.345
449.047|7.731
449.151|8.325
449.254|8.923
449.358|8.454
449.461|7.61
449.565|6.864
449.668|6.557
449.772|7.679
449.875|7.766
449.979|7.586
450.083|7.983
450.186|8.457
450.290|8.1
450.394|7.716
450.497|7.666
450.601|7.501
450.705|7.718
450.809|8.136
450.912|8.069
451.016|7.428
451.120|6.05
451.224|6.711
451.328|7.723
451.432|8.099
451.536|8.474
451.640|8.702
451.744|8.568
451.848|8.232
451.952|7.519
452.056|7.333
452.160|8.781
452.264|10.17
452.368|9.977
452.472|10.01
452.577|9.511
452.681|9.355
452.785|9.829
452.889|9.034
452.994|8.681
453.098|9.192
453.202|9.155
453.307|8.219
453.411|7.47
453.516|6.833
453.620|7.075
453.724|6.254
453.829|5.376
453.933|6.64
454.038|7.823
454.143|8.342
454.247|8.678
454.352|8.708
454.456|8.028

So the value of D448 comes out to 7.56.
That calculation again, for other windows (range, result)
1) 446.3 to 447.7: 7.33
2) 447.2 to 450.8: 7.59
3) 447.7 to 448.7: 7.98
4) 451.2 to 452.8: 8.7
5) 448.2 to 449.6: 7.55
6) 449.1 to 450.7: 7.81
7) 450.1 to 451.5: 7.66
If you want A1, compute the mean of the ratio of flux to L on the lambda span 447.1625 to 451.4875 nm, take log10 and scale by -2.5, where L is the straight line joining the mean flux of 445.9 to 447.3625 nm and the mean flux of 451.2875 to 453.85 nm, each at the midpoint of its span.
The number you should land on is 0.04 mag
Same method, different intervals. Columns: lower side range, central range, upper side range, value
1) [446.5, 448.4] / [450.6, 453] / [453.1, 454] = -0.15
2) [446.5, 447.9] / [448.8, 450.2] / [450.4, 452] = -0.01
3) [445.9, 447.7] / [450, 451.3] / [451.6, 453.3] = 0.10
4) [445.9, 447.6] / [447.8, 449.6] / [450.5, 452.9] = -0.02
